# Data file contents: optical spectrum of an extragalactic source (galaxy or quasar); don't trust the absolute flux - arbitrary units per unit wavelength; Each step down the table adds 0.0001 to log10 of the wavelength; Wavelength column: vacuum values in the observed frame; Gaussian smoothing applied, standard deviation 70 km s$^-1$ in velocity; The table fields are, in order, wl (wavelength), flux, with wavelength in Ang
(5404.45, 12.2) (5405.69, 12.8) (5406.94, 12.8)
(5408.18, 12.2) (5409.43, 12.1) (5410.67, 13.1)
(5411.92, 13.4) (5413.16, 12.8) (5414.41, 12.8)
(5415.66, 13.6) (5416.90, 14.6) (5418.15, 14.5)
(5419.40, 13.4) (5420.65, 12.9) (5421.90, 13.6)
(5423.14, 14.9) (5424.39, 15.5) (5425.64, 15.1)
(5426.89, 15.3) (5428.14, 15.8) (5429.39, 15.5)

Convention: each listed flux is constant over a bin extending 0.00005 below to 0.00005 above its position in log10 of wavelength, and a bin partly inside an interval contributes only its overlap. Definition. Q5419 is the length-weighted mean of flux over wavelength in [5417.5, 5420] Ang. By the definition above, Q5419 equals 13.9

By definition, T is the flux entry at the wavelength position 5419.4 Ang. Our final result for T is 13.4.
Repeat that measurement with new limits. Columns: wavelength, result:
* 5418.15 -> 14.5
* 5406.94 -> 12.8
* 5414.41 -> 12.8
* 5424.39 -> 15.5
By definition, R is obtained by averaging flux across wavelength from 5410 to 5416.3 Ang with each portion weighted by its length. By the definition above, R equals 13.2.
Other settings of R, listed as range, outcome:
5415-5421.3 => 13.8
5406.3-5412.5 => 12.7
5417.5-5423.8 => 13.9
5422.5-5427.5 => 15.2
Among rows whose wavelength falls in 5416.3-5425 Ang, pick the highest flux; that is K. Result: 15.5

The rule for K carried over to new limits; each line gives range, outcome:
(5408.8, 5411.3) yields 13.1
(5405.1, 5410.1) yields 12.8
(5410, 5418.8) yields 14.6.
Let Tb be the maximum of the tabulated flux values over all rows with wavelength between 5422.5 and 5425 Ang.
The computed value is 15.5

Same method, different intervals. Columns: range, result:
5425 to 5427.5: 15.3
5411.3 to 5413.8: 13.4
